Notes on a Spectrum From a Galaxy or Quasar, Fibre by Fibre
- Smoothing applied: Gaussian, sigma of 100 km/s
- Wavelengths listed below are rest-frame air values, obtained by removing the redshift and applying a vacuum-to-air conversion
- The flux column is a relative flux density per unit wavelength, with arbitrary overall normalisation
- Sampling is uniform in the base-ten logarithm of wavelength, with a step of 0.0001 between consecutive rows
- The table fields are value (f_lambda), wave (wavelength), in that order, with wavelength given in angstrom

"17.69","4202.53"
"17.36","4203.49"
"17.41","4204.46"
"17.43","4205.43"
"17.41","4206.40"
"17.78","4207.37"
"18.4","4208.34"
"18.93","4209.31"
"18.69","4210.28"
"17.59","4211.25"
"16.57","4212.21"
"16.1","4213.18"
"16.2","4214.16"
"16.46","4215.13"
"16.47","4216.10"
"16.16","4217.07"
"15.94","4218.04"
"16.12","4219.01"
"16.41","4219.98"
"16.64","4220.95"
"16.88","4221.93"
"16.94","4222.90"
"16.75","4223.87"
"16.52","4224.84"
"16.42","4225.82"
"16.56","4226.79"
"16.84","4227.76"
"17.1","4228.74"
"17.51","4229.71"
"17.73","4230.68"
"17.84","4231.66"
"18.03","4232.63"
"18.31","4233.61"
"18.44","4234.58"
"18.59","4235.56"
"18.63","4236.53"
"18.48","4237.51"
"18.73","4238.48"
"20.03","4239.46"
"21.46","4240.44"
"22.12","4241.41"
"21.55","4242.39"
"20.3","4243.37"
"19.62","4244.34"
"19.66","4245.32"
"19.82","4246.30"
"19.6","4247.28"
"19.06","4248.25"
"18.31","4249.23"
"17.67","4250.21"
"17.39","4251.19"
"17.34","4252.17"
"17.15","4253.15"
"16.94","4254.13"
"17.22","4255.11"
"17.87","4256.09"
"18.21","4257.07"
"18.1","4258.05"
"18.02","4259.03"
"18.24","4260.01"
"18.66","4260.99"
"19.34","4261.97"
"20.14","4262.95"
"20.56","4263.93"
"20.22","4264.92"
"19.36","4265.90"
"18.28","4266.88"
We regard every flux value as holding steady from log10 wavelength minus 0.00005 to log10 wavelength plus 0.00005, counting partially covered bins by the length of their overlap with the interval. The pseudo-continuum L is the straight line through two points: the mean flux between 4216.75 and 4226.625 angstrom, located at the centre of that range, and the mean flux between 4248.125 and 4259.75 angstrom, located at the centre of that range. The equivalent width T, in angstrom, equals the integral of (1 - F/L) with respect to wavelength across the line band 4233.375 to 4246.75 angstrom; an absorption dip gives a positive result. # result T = -2.0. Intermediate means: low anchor 16.5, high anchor 17.7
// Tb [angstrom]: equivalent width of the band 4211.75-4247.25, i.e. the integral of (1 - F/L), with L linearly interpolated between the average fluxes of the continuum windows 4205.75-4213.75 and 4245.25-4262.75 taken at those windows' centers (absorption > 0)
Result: 0.0 angstrom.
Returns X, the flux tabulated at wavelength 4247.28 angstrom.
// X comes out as 19.6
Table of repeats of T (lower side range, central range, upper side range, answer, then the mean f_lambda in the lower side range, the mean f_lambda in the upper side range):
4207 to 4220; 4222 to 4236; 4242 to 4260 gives 0.20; 17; 18.5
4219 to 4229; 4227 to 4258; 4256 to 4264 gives -1.53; 16.7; 18.8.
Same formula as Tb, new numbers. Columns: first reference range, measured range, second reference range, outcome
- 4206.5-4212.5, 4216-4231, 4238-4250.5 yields 1.7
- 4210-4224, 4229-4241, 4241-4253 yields -0.3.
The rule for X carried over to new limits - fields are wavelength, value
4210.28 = 18.69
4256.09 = 17.87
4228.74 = 17.1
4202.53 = 17.69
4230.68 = 17.73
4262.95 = 20.14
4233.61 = 18.31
